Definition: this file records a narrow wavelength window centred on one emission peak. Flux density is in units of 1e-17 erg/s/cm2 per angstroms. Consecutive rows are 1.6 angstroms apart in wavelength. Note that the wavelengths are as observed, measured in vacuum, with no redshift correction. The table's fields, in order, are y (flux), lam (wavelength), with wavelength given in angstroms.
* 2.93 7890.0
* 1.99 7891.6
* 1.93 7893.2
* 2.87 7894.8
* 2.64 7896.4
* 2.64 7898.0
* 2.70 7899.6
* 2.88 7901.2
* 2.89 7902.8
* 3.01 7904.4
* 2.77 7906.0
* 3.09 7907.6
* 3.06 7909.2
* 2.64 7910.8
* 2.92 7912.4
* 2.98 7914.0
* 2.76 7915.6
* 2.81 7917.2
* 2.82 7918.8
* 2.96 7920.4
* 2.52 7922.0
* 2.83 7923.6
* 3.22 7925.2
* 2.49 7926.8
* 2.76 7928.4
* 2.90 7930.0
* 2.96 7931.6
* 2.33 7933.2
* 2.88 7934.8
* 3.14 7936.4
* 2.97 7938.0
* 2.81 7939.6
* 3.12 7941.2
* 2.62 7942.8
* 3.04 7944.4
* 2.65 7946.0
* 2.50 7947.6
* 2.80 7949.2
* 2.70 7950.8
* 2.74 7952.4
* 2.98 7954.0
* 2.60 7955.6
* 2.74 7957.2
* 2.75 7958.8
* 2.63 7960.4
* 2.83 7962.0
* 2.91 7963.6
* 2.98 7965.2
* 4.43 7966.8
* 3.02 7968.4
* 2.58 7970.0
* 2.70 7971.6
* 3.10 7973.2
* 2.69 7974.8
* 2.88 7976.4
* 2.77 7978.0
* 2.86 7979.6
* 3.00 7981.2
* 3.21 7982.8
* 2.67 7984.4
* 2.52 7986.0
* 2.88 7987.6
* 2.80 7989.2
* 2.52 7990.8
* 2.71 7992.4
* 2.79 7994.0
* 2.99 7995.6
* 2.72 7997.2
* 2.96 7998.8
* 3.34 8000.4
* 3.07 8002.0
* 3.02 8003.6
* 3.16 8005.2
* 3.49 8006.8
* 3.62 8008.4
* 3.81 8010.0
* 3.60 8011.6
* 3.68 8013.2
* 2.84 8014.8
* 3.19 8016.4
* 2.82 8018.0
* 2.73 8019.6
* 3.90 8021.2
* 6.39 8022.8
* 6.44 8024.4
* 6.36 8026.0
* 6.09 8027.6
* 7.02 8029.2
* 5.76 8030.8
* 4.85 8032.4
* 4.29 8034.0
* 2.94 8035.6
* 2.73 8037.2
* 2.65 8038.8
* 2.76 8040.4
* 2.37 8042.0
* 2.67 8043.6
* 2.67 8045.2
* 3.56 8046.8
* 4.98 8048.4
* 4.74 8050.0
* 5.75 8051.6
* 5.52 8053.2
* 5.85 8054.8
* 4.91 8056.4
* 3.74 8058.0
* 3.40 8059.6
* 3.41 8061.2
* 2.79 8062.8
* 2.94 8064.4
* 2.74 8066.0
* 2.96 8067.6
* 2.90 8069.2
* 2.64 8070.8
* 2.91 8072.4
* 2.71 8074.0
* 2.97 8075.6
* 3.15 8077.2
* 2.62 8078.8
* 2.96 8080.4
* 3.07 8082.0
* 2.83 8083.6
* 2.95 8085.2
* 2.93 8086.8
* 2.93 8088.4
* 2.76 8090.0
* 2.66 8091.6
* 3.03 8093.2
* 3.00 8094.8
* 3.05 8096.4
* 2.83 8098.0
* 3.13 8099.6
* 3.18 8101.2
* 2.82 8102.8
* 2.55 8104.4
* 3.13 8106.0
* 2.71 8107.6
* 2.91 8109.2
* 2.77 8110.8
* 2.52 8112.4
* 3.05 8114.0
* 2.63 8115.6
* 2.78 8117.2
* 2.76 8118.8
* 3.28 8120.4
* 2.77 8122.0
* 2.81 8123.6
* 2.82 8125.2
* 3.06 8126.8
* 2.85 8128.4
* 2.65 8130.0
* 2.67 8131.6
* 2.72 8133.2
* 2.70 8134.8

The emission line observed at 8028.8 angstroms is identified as H-alpha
